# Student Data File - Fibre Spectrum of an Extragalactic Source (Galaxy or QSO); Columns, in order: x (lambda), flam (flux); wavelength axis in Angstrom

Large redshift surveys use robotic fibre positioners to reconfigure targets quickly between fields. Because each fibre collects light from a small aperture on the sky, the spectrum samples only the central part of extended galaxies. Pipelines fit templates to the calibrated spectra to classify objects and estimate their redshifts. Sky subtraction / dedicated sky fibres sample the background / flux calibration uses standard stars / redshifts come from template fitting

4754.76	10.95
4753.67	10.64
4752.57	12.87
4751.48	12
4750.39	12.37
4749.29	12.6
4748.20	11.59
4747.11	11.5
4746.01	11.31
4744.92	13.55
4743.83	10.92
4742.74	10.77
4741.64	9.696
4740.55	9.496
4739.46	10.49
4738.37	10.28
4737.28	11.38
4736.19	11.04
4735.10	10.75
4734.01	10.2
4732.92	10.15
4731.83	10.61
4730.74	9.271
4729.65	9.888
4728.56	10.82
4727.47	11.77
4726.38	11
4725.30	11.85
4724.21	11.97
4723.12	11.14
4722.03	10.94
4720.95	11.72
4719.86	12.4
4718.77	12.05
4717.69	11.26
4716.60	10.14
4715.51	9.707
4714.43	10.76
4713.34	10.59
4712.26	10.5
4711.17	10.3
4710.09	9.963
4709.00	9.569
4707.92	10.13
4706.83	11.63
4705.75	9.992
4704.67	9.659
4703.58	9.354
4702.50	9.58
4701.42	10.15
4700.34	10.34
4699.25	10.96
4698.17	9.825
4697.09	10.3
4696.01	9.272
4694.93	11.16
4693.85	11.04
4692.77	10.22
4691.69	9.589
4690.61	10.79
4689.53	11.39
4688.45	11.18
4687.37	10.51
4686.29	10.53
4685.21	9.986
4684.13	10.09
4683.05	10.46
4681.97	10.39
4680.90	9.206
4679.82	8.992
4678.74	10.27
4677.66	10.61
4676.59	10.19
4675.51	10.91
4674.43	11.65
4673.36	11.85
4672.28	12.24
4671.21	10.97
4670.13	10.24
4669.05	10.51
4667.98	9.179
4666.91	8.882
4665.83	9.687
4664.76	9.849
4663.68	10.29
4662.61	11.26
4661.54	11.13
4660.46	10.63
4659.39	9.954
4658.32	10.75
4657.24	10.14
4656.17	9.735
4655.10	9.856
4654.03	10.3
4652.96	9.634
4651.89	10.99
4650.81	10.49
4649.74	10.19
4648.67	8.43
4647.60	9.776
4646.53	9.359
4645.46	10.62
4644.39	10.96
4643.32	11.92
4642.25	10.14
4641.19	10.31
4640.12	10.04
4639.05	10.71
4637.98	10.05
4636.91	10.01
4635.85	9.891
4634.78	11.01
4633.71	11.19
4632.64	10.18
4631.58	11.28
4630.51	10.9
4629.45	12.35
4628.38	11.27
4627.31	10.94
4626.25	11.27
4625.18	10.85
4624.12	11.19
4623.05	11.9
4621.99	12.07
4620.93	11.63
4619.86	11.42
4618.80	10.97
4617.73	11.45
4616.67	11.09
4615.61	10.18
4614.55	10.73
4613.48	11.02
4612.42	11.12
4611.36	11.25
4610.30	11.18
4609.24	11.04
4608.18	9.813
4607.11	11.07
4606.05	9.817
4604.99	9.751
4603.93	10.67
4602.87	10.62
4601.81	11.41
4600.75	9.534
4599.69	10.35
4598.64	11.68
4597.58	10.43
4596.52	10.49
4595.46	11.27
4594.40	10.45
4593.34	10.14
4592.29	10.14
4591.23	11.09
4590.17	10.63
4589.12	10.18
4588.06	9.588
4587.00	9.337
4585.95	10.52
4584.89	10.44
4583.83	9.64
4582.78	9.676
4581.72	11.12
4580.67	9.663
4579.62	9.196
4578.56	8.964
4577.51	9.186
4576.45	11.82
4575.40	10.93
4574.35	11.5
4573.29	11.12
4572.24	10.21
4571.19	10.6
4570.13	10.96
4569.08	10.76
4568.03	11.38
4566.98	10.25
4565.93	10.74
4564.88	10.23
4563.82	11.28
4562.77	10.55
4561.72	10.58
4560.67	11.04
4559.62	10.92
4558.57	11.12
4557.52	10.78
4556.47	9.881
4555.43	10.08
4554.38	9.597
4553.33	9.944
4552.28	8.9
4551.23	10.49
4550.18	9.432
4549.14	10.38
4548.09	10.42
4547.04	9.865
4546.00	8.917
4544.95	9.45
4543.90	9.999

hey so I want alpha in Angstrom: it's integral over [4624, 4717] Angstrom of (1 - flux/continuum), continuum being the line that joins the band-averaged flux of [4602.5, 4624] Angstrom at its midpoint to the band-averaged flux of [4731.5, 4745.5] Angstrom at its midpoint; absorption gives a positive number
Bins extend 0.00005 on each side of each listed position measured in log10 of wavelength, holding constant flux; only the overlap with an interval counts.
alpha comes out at 3.8 Angstrom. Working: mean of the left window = 10.9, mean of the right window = 10.7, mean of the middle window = 10.4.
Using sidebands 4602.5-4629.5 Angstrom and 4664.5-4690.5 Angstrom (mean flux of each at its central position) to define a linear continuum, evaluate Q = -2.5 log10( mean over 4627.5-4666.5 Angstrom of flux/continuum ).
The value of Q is 0.030 mag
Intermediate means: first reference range 11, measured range 10.4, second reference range 10.4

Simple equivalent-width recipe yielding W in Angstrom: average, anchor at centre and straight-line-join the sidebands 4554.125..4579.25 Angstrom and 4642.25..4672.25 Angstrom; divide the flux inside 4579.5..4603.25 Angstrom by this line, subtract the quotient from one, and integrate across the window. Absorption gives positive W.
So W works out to 0.36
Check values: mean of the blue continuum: 10.6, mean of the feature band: 10.4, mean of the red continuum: 10.2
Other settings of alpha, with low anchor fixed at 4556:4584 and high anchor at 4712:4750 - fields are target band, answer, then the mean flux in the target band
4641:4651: 0.50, 10.2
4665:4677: 0.28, 10.6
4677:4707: 1.73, 10.3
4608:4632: -1.16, 11.2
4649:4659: 0.54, 10.2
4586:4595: 0.32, 10.2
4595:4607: 0.07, 10.6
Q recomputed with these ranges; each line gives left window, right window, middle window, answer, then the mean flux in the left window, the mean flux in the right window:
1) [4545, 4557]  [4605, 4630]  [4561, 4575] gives -0.07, 9.8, 11.1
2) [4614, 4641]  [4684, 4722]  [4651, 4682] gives 0.04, 11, 10.5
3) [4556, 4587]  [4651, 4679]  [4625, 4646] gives -0.03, 10.5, 10.5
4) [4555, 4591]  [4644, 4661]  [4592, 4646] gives -0.06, 10.4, 10.1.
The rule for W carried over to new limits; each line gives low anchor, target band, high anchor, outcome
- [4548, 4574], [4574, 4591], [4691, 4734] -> 0.5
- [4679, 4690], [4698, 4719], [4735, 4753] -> 0.8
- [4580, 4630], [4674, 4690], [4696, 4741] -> 0.3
